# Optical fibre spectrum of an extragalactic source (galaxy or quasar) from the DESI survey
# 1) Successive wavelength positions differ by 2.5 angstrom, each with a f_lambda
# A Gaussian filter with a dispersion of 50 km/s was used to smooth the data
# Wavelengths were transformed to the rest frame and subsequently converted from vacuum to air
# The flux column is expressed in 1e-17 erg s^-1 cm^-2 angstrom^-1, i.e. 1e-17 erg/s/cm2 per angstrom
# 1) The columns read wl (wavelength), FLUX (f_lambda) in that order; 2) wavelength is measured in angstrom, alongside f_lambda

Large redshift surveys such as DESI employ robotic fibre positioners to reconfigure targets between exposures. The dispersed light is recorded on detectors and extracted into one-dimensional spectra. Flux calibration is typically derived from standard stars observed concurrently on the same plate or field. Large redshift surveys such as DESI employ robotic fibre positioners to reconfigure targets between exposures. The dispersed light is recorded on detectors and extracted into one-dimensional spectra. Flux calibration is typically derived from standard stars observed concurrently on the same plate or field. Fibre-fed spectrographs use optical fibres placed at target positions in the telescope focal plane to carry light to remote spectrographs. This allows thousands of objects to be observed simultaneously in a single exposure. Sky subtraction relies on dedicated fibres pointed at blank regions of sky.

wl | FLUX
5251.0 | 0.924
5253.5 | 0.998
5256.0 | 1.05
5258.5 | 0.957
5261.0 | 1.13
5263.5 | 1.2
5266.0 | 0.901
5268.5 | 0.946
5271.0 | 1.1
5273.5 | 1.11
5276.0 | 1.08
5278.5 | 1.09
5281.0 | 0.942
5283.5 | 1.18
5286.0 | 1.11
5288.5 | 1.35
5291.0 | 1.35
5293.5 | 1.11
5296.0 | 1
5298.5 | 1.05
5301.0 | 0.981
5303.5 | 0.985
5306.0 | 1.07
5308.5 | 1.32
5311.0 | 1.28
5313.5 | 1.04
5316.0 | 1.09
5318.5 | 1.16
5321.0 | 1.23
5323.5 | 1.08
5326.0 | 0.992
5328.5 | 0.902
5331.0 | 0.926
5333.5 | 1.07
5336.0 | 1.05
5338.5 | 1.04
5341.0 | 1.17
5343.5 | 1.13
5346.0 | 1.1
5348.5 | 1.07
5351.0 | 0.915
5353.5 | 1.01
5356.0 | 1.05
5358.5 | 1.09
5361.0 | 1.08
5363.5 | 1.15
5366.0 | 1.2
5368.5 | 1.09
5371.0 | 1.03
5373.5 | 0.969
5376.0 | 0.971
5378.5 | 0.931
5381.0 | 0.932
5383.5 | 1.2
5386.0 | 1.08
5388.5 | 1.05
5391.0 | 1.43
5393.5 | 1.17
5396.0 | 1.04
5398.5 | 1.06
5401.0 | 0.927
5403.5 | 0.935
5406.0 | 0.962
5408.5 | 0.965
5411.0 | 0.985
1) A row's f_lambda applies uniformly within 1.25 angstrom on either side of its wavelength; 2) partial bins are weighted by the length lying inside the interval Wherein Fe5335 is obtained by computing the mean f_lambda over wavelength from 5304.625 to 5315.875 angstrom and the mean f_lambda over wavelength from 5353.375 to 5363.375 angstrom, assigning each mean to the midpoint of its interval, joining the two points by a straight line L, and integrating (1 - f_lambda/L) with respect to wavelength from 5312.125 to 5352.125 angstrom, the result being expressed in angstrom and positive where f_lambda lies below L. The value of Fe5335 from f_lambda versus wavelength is 2.2 angstrom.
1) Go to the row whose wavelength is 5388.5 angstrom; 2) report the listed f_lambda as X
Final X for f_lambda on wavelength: 1.05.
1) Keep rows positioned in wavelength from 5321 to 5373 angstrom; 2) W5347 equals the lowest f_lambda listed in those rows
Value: 0.902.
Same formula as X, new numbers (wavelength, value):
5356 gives 1.05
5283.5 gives 1.18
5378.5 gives 0.931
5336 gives 1.05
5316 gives 1.09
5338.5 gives 1.04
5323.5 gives 1.08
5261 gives 1.13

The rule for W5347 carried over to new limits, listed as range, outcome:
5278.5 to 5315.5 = 0.942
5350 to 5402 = 0.915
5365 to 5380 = 0.931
